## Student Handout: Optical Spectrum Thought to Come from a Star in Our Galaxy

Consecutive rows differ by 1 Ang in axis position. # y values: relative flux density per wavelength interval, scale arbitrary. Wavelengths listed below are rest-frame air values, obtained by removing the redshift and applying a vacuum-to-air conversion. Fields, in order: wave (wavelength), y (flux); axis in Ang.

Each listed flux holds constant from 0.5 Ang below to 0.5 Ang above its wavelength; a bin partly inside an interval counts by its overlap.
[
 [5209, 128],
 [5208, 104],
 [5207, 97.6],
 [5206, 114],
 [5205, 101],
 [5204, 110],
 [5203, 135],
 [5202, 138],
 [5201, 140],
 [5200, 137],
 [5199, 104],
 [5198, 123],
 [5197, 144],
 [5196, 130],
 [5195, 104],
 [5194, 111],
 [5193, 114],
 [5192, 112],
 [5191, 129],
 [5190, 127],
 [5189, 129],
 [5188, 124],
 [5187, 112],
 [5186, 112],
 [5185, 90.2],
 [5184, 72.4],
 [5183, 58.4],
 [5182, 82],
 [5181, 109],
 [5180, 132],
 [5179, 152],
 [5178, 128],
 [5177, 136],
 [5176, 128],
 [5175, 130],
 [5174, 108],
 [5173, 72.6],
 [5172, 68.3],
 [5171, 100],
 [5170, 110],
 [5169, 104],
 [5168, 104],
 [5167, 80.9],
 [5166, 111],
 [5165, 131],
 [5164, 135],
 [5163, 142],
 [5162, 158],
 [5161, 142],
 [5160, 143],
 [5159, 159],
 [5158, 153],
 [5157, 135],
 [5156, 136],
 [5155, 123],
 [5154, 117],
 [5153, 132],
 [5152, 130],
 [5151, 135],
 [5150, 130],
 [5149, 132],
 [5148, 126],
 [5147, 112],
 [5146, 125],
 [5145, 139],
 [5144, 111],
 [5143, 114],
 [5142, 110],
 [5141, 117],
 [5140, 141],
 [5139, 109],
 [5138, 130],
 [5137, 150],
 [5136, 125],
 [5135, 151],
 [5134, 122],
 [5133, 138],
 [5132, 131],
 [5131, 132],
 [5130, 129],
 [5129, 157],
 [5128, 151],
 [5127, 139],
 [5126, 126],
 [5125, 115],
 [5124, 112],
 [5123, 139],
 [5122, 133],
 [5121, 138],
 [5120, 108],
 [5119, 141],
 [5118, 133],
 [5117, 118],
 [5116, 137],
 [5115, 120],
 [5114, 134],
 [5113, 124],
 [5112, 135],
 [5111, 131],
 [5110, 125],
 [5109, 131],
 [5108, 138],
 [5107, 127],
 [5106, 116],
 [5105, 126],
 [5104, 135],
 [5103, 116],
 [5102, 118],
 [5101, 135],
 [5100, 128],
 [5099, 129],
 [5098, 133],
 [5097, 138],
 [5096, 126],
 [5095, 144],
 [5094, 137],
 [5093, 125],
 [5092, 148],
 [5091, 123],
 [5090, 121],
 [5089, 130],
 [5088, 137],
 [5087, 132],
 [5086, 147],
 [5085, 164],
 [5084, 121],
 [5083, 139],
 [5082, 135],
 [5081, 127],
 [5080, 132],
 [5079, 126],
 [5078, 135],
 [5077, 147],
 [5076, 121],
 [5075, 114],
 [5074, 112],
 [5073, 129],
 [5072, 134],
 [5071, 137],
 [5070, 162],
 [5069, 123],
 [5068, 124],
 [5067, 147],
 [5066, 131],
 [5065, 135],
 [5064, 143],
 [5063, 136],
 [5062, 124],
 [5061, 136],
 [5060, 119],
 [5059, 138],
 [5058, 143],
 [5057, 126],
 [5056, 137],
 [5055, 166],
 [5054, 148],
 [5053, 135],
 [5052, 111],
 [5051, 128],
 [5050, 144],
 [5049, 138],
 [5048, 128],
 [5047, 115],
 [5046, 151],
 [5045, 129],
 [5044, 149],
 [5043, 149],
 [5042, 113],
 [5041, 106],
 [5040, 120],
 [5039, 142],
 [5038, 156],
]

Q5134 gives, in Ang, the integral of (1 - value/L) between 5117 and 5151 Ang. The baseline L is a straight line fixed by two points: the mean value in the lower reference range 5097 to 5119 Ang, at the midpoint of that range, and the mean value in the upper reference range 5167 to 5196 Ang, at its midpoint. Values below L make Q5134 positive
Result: -2.10 Ang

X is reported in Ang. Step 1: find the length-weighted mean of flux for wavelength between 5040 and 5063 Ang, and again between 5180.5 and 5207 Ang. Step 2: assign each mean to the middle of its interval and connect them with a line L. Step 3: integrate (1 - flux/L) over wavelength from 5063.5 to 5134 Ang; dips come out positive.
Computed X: -2.85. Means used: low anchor 133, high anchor 114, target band 132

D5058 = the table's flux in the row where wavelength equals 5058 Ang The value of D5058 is 143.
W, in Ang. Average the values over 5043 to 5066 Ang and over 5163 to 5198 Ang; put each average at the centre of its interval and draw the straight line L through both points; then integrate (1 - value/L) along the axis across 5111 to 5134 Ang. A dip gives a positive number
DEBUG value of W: -1.5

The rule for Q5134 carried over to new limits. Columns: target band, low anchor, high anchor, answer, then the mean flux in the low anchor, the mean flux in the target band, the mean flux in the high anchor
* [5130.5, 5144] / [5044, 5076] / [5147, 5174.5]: -0.3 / 134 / 128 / 123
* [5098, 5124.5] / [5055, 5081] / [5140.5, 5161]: 0.6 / 133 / 128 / 129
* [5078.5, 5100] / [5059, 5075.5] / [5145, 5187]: -0.8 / 132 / 134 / 119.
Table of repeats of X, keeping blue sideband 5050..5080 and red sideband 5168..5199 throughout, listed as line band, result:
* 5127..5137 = -1.40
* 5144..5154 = -0.82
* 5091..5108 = -0.40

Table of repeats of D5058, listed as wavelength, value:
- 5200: 137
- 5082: 135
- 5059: 138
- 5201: 140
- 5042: 113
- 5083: 139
